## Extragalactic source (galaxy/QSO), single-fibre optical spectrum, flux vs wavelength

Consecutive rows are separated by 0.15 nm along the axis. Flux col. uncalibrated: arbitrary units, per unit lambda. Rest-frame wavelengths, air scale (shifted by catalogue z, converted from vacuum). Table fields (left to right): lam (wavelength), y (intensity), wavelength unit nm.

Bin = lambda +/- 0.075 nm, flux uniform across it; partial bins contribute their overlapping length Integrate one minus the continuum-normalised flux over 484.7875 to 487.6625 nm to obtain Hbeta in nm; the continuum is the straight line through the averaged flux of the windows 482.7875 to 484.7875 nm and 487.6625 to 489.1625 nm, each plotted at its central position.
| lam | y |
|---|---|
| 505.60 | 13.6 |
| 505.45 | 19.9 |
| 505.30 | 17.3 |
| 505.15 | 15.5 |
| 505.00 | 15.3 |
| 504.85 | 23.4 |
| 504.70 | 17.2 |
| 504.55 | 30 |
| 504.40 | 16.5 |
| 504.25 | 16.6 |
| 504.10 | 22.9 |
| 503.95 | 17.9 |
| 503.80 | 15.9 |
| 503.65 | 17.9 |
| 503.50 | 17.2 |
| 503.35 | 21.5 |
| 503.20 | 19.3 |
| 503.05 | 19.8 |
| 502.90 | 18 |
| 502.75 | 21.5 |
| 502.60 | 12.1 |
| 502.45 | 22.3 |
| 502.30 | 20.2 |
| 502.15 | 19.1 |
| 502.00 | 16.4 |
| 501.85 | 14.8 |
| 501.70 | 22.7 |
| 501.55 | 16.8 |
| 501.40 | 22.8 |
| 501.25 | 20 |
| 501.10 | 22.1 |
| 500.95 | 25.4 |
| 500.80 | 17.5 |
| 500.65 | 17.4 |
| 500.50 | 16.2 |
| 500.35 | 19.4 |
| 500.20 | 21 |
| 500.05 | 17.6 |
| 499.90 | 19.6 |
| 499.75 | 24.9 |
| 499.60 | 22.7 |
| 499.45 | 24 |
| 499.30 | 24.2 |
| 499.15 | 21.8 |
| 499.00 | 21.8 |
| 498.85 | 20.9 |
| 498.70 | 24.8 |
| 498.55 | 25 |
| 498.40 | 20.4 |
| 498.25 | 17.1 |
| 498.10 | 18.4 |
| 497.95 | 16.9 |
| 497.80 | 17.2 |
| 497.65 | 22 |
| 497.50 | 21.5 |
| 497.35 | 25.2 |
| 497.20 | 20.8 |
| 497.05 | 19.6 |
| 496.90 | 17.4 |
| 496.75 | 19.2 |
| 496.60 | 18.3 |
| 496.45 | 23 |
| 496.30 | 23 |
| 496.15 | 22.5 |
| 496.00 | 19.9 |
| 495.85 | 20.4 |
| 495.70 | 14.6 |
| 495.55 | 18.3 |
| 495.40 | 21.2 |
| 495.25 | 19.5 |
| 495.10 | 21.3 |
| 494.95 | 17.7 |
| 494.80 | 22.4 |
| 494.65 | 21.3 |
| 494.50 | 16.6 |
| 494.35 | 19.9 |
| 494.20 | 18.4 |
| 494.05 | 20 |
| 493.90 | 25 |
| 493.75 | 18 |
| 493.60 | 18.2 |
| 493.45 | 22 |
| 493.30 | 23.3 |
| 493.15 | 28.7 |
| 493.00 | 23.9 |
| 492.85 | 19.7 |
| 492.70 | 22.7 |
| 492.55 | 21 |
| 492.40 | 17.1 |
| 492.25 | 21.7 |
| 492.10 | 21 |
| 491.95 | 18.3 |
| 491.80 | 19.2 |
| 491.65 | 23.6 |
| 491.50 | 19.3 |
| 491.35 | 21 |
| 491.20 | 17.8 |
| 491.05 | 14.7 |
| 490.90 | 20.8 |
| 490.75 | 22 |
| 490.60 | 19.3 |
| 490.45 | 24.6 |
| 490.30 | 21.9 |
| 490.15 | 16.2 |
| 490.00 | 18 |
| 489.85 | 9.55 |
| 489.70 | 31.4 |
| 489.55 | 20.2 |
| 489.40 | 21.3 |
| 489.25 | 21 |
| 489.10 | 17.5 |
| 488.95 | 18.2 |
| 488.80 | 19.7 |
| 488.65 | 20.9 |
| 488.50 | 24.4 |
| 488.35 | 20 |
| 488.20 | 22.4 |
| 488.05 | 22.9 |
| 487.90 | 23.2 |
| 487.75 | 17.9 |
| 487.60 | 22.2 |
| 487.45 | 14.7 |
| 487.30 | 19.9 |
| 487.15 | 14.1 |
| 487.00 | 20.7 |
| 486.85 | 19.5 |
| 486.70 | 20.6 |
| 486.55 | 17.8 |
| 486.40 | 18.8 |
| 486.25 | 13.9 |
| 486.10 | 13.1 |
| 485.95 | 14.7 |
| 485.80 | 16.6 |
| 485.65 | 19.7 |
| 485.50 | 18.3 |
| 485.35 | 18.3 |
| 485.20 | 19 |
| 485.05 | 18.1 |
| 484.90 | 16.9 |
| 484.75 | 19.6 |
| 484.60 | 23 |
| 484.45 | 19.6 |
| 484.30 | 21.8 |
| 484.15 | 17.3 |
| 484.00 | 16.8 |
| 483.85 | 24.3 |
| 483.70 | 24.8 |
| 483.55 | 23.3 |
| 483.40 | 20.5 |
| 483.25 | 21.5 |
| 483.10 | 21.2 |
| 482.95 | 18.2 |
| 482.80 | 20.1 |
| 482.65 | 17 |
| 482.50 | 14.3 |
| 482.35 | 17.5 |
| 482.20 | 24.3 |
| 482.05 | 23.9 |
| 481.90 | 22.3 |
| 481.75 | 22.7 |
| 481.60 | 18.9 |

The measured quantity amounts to 0.43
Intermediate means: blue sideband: 20.9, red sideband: 20.7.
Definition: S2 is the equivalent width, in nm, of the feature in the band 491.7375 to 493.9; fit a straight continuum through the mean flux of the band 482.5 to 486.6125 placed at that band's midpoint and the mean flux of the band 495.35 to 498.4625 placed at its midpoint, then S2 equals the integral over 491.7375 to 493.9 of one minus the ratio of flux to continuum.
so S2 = -0.18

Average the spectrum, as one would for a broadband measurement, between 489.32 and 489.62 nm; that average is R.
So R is 20.8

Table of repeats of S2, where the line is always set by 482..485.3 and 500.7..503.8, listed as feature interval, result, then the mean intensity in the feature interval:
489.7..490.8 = 0.01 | 19.6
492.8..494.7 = -0.15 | 21.2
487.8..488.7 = -0.11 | 22.2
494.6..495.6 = -0.03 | 20.3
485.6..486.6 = 0.19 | 16.3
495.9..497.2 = -0.06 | 20.4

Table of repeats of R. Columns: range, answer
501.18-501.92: 19.4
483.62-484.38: 21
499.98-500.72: 18.3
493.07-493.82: 22.1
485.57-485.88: 18.1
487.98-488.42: 21.8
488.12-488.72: 21.9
